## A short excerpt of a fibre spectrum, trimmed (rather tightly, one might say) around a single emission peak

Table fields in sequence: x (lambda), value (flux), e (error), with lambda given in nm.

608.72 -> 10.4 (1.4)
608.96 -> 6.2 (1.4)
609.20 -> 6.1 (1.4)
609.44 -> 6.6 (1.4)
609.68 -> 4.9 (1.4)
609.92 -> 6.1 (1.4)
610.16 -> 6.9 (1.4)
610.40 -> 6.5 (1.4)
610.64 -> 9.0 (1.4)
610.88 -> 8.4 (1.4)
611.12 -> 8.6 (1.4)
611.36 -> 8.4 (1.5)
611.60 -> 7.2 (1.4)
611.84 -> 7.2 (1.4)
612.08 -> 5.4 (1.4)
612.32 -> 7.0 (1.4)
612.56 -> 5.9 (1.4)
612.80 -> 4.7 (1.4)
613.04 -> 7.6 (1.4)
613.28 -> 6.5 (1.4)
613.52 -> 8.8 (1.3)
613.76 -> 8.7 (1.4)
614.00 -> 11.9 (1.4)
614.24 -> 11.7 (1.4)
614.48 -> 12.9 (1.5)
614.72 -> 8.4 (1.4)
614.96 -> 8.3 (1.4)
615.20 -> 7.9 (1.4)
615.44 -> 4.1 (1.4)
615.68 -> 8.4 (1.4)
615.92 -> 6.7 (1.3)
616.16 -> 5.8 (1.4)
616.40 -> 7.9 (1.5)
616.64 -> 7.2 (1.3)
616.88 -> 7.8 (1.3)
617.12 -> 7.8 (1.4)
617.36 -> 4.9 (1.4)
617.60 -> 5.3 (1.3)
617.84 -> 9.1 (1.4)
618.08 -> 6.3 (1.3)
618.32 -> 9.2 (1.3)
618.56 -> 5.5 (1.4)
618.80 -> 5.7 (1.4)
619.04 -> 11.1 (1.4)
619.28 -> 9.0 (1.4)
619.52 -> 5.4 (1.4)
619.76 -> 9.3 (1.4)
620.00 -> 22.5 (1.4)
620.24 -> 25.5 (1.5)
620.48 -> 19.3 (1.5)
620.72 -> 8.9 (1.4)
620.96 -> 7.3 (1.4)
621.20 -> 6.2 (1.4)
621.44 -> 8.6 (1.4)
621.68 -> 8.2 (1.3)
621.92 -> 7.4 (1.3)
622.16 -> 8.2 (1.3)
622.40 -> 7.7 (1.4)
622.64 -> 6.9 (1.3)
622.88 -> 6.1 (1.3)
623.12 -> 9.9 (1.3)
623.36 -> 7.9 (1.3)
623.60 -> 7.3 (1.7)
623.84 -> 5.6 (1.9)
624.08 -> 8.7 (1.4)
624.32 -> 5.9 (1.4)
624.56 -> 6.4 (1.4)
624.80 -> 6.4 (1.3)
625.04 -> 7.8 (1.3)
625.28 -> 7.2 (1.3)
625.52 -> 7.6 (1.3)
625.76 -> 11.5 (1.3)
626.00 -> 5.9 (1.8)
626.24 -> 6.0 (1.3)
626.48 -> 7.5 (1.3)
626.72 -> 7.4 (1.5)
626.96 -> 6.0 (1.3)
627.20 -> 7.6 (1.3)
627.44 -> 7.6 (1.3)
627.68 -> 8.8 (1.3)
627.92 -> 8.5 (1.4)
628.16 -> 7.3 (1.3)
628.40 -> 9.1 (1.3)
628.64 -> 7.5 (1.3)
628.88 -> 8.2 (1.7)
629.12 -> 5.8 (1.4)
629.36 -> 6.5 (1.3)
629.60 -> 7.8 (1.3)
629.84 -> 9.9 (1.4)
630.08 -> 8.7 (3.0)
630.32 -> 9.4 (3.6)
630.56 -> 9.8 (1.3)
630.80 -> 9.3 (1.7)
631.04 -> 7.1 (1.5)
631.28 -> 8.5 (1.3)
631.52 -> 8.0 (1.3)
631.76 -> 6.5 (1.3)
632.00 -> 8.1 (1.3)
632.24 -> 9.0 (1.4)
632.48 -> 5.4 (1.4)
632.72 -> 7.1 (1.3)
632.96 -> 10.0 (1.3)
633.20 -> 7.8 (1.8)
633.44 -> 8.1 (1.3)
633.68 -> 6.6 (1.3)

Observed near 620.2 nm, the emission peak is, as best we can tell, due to [O III]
